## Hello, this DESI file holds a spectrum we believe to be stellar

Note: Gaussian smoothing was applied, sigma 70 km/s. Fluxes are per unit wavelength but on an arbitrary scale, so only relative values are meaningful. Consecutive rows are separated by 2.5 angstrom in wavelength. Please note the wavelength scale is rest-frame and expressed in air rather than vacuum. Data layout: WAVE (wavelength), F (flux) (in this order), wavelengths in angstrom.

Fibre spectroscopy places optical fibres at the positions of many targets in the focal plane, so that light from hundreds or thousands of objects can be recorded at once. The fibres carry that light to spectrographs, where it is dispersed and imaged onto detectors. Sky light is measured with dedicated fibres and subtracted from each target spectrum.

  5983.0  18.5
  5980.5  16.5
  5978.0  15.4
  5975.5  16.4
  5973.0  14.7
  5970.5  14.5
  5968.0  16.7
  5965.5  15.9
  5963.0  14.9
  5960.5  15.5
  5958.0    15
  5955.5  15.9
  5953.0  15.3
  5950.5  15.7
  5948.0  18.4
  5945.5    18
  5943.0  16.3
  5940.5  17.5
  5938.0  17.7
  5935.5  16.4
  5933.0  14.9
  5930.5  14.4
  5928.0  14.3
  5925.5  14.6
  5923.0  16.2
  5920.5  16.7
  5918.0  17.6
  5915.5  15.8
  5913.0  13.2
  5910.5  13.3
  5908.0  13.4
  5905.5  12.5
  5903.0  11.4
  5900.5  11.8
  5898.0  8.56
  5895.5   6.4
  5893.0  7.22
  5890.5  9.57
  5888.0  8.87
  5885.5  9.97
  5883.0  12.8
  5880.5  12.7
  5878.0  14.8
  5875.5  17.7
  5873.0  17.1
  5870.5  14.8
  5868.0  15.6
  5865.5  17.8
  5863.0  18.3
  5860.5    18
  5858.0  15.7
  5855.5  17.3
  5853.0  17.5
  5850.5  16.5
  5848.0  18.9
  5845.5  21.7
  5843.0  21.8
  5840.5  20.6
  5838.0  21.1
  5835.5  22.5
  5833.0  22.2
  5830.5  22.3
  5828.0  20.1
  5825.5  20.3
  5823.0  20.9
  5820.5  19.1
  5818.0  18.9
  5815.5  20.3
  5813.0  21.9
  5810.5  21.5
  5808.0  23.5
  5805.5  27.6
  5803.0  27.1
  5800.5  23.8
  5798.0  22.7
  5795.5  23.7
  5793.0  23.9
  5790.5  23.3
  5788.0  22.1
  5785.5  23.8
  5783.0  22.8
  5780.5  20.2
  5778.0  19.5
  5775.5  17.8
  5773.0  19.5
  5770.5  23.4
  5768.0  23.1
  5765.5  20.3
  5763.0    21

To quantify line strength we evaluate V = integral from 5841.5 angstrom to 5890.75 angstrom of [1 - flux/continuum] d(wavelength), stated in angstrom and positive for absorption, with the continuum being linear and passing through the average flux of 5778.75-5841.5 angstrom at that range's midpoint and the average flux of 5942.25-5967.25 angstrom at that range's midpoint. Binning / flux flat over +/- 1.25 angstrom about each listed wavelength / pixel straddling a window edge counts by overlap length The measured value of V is 9.7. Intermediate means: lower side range 22.2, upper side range 16.1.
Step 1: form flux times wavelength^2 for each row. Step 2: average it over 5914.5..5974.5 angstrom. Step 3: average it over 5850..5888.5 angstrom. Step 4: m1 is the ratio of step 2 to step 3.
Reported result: 1.06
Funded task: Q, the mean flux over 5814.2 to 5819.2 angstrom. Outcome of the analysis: 19.6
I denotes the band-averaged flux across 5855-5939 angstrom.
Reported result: 14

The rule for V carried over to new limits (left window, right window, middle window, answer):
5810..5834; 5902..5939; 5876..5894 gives 6.17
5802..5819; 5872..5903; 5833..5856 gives -2.67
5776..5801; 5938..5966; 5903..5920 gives 3.43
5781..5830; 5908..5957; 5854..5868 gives 1.64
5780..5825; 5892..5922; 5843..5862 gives -0.48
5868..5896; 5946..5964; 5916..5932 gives -1.41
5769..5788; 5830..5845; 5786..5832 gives -2.15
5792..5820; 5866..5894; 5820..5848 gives -2.80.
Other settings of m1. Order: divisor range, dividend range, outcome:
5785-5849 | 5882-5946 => 0.63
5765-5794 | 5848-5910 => 0.65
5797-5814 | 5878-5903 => 0.43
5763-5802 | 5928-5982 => 0.77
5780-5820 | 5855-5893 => 0.65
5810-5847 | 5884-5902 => 0.44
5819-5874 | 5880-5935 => 0.67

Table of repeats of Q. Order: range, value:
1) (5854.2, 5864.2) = 17.3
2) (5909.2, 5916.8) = 14.1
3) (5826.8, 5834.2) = 21.5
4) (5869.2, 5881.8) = 15.4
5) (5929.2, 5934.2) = 14.6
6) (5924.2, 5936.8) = 14.9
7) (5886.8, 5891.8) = 9.2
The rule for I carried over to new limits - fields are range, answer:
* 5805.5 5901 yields 17.2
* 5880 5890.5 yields 10.8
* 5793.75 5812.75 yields 24.1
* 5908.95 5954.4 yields 15.9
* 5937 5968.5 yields 16.4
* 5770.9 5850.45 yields 21.7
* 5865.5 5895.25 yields 12.8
